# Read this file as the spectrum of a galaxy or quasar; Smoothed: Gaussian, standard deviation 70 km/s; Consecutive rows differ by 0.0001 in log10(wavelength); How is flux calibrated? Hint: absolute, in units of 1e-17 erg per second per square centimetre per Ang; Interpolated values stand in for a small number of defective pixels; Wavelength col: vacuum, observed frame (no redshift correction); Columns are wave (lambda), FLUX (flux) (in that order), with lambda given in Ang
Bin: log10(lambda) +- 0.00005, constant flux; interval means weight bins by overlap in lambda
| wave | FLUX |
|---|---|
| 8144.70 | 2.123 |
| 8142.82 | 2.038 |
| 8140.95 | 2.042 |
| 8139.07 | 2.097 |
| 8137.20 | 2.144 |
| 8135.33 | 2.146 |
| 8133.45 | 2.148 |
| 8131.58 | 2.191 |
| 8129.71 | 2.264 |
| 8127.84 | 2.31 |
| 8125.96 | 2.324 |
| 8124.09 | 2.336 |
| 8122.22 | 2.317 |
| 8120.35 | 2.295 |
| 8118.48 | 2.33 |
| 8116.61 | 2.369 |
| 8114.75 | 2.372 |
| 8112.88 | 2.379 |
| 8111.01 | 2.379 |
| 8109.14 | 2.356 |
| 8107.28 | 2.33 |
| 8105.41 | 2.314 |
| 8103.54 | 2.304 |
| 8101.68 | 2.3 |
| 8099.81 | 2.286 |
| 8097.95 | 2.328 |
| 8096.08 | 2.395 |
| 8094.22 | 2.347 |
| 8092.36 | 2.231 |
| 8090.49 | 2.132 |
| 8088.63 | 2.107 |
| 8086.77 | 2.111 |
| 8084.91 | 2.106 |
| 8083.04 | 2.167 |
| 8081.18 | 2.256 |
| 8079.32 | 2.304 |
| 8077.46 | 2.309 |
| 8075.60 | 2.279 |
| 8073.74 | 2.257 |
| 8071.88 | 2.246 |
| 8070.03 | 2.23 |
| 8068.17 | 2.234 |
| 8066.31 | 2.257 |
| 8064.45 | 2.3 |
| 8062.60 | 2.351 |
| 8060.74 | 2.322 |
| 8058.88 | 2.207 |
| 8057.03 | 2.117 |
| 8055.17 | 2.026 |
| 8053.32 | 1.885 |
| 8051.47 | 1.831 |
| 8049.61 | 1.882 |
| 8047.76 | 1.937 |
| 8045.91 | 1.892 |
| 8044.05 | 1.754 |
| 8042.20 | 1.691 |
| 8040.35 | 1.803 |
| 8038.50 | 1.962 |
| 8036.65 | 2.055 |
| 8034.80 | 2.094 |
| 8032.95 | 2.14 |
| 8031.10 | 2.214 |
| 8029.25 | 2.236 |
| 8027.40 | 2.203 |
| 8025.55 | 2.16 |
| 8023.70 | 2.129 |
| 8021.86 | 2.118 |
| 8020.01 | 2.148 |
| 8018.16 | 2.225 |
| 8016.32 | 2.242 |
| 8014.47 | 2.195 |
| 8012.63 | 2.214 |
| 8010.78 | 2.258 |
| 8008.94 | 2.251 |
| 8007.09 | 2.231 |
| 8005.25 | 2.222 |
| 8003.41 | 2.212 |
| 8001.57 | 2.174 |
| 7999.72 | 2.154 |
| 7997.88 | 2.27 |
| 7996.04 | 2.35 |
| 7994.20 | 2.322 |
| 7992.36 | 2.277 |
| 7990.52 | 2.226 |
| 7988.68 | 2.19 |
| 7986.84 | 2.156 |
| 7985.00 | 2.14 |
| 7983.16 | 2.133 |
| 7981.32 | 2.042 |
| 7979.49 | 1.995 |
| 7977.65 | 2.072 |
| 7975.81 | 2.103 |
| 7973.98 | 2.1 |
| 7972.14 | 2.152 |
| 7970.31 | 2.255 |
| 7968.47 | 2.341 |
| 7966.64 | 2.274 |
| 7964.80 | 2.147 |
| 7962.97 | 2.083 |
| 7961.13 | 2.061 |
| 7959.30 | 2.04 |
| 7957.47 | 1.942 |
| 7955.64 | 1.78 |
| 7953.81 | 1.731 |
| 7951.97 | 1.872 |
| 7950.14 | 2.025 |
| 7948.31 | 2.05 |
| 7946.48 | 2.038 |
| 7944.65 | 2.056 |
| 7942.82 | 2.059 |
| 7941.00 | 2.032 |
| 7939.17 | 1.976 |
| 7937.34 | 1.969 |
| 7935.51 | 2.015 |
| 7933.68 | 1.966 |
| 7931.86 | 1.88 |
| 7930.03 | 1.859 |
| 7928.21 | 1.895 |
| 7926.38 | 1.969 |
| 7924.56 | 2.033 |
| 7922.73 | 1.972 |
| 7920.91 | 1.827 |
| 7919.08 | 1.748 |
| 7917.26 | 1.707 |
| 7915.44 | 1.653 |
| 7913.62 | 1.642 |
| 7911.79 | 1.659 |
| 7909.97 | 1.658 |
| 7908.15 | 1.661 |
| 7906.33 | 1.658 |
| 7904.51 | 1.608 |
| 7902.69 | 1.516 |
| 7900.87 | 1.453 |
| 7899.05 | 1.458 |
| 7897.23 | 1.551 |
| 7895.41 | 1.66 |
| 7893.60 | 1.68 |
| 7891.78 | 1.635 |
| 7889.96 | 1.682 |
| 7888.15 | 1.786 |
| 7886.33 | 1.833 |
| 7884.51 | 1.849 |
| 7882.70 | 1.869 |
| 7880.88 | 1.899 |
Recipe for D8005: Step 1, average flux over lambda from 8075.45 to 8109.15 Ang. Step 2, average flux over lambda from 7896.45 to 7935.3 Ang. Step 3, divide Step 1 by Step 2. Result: 1.3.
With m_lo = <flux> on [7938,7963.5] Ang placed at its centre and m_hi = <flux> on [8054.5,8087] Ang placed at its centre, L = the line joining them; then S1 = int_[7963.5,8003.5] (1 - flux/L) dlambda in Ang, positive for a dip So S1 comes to -2.7 Ang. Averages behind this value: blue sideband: 1.98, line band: 2.18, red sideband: 2.23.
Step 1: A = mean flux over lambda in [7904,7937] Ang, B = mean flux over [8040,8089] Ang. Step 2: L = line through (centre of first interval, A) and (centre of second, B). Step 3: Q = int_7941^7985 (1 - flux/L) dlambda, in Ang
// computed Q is -3.8 Ang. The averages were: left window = 1.81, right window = 2.11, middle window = 2.06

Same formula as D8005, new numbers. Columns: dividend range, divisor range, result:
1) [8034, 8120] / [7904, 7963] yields 1.16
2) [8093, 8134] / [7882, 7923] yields 1.38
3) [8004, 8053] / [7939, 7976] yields 1.01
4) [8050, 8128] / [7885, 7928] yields 1.32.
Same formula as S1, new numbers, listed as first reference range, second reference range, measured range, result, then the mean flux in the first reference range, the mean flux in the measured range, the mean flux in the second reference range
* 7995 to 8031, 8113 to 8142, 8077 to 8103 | -0.06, 2.21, 2.24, 2.25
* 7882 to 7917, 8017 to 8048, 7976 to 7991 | -1.66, 1.66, 2.11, 2.05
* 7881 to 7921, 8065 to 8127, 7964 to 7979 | -2.24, 1.67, 2.17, 2.28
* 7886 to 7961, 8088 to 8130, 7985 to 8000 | -1.82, 1.81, 2.24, 2.31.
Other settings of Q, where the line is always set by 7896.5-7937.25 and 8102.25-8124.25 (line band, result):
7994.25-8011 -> -1.9 Ang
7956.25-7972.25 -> -2.1 Ang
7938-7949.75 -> -1.3 Ang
